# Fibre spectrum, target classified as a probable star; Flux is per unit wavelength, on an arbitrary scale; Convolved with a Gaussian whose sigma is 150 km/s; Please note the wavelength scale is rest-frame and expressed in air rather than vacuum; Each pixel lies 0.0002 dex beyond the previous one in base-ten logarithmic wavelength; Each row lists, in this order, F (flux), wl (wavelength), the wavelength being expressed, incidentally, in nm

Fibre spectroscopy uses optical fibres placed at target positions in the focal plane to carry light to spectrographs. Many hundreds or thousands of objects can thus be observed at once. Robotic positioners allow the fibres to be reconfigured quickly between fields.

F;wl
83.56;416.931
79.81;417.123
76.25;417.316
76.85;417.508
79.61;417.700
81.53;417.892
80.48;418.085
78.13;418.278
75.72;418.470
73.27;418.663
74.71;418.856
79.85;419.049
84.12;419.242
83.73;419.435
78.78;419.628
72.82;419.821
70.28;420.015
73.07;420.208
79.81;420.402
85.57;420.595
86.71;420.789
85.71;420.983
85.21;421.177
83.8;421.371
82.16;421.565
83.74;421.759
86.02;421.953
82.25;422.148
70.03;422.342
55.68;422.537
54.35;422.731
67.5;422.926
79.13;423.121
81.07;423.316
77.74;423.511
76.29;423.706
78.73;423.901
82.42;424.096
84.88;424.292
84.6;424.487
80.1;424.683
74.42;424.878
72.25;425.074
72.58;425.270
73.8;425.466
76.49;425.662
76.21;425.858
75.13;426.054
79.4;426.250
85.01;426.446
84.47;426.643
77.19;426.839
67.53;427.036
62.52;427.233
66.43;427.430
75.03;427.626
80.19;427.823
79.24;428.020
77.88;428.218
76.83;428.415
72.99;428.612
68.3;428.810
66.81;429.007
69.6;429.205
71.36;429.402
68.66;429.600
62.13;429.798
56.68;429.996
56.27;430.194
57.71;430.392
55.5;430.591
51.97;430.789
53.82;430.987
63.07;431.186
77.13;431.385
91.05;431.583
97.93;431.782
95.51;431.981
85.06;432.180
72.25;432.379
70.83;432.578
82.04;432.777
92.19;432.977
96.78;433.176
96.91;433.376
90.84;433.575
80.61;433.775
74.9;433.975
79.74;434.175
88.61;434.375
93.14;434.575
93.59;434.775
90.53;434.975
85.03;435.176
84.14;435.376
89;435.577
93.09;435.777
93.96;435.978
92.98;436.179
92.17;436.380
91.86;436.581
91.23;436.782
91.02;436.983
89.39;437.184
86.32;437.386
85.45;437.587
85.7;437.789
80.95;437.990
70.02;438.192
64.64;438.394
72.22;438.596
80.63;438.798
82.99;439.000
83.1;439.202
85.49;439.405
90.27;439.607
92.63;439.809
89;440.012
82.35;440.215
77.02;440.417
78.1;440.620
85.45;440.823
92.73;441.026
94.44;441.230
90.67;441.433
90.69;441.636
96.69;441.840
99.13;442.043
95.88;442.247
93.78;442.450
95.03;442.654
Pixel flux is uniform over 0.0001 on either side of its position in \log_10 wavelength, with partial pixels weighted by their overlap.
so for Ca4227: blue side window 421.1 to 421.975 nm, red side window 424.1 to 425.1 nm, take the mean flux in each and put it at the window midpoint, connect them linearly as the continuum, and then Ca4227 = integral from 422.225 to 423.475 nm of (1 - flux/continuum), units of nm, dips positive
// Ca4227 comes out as 0.21 nm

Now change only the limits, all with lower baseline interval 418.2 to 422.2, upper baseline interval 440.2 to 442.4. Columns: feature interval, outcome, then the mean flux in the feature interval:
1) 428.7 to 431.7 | 0.70 nm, 64.9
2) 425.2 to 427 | 0.12 nm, 77.5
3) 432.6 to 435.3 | -0.03 nm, 87.5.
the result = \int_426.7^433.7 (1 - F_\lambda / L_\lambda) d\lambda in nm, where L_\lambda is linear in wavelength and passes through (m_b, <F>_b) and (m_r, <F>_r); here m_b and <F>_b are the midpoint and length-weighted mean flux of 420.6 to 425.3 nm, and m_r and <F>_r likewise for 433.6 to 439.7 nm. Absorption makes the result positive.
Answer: 0.68 nm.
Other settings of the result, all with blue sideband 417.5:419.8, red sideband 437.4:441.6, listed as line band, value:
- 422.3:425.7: 0.229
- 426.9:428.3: 0.139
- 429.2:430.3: 0.239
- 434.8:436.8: -0.191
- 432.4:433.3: -0.029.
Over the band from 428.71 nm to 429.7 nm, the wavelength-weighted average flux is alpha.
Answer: 68.9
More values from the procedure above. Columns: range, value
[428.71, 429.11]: 67.5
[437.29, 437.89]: 85.9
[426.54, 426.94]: 80.7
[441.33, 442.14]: 94.3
